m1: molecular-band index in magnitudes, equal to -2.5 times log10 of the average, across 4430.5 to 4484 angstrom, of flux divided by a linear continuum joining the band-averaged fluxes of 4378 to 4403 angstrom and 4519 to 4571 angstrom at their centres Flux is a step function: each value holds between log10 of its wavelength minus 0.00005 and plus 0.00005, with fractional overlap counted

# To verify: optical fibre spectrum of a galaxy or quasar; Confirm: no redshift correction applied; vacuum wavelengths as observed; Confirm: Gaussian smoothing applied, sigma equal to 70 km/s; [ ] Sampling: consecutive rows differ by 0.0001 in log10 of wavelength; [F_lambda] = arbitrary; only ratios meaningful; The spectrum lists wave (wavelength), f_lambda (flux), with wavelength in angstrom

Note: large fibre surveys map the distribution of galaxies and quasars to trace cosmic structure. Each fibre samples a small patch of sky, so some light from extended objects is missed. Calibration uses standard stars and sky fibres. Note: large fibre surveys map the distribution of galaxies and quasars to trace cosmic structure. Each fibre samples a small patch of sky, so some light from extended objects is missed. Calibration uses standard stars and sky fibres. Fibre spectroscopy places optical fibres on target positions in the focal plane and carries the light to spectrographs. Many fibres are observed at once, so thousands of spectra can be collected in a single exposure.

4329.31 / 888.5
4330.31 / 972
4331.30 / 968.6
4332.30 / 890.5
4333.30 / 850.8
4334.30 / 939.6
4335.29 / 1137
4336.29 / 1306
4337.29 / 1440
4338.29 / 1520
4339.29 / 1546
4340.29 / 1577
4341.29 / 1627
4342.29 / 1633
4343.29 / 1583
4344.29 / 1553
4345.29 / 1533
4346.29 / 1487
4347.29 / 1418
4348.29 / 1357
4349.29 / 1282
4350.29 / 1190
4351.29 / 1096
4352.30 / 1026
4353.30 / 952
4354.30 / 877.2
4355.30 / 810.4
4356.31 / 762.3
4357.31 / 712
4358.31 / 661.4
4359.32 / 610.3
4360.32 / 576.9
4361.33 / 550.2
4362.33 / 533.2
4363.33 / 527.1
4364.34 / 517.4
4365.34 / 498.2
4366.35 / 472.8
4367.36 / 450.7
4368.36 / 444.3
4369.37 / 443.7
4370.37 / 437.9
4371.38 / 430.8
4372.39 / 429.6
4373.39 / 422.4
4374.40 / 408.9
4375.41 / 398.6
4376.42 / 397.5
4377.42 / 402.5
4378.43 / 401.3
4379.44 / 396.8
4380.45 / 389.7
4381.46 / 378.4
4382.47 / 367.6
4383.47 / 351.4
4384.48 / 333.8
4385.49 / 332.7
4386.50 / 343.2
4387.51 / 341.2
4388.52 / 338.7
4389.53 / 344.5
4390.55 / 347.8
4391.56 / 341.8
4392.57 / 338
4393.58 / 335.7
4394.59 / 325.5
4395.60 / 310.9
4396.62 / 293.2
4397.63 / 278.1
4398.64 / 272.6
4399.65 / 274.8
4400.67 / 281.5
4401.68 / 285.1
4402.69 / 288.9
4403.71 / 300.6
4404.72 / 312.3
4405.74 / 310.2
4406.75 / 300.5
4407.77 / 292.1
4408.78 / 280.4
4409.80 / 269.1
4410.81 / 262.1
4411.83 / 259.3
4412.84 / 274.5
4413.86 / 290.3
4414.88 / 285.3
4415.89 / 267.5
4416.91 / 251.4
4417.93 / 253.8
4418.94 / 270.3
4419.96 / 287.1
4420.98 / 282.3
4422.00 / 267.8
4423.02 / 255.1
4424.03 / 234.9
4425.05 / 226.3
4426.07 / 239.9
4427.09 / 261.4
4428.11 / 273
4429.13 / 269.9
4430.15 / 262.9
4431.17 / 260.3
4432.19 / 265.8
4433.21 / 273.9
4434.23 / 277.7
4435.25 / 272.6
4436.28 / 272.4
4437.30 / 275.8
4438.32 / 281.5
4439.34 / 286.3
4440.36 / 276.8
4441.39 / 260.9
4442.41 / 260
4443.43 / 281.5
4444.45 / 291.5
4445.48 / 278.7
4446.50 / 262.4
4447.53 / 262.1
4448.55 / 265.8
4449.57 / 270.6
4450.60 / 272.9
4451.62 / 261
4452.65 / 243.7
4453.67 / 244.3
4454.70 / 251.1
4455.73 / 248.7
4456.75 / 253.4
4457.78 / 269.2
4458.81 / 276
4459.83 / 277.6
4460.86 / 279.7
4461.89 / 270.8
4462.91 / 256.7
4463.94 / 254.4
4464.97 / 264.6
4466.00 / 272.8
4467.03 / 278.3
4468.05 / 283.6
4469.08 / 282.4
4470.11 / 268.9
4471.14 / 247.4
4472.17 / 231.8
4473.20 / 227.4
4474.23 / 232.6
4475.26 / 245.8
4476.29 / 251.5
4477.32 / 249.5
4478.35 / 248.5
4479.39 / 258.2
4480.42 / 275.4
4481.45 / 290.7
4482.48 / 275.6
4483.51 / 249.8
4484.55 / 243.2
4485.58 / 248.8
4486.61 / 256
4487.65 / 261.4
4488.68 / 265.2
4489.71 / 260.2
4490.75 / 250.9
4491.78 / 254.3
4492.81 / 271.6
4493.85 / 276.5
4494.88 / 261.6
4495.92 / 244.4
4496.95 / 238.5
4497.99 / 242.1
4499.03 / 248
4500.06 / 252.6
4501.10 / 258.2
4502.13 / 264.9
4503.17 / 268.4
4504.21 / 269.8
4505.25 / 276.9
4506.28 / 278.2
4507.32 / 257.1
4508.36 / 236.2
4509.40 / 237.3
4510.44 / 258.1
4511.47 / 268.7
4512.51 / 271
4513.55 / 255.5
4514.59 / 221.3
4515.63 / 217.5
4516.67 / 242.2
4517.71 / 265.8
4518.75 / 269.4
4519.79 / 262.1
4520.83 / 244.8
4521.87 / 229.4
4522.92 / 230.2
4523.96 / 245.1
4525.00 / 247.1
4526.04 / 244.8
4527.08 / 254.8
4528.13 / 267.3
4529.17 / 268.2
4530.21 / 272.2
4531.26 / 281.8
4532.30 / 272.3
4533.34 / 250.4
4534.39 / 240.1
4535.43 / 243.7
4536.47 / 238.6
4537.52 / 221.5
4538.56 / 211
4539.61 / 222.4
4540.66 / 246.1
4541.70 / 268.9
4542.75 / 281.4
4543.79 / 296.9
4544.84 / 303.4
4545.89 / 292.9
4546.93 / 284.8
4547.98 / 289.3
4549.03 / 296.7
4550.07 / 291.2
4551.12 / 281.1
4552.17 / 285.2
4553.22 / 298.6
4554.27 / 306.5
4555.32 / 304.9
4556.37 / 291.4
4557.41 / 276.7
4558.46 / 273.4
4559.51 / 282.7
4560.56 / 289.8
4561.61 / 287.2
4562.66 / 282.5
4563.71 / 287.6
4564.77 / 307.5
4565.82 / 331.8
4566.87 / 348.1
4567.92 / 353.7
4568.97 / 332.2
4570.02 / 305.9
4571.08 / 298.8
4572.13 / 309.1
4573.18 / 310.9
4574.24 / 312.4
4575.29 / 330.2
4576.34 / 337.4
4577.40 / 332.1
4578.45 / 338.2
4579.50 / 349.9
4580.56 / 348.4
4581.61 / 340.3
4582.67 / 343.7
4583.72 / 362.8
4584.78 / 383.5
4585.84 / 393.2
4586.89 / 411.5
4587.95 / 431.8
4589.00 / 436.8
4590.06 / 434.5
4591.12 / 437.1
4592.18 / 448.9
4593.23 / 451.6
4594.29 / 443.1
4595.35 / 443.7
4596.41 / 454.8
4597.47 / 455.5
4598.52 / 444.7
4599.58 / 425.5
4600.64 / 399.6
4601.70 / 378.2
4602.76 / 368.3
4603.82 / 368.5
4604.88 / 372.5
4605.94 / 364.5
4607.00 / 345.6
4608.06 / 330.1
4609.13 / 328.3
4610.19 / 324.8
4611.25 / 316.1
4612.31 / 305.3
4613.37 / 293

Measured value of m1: 0.163 mag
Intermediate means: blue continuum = 332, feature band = 265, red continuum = 276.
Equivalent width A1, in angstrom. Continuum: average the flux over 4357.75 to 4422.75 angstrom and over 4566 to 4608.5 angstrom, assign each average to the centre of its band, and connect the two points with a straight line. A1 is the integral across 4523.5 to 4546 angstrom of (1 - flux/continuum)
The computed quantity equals 7.0 angstrom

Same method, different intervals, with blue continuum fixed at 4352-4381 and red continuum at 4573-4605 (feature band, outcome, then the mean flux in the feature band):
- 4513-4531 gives 7.72 angstrom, 250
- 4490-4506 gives 6.88 angstrom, 259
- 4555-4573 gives 4.61 angstrom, 304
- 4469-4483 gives 6.39 angstrom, 255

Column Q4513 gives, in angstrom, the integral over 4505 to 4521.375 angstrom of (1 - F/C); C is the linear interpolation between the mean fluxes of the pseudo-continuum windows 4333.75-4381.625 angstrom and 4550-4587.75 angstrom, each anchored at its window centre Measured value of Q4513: 7.5 angstrom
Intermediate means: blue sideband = 868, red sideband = 321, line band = 254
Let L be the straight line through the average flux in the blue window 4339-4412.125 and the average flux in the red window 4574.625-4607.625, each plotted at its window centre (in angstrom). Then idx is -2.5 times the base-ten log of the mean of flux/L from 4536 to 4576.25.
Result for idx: 0.41 mag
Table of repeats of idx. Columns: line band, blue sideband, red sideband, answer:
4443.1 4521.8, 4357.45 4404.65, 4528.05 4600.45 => 0.35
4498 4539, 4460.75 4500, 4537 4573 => 0.09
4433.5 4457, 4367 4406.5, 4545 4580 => 0.26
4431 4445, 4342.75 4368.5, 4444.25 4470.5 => 0.37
